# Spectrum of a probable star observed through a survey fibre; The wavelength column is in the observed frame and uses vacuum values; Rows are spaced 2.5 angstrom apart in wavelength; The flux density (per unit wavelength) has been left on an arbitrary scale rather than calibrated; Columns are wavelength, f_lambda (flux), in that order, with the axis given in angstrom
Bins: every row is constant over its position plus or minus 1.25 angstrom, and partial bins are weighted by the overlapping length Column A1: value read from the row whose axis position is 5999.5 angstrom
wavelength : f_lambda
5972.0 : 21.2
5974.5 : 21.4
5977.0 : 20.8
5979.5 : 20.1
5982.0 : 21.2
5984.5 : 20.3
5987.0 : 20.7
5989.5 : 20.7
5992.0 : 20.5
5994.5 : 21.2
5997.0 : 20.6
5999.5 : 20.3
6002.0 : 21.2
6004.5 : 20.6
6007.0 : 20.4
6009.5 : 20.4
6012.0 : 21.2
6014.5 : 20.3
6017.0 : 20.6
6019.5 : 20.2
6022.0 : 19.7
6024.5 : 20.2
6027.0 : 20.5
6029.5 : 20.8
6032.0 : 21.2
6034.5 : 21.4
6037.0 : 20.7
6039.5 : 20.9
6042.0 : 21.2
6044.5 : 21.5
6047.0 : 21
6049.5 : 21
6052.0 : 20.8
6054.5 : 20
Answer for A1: 20.3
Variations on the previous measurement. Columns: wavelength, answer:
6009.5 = 20.4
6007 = 20.4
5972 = 21.2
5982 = 21.2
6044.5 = 21.5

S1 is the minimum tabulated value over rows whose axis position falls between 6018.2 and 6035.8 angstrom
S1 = 19.7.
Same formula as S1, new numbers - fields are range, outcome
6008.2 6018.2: 20.3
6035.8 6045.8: 20.7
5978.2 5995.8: 20.1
